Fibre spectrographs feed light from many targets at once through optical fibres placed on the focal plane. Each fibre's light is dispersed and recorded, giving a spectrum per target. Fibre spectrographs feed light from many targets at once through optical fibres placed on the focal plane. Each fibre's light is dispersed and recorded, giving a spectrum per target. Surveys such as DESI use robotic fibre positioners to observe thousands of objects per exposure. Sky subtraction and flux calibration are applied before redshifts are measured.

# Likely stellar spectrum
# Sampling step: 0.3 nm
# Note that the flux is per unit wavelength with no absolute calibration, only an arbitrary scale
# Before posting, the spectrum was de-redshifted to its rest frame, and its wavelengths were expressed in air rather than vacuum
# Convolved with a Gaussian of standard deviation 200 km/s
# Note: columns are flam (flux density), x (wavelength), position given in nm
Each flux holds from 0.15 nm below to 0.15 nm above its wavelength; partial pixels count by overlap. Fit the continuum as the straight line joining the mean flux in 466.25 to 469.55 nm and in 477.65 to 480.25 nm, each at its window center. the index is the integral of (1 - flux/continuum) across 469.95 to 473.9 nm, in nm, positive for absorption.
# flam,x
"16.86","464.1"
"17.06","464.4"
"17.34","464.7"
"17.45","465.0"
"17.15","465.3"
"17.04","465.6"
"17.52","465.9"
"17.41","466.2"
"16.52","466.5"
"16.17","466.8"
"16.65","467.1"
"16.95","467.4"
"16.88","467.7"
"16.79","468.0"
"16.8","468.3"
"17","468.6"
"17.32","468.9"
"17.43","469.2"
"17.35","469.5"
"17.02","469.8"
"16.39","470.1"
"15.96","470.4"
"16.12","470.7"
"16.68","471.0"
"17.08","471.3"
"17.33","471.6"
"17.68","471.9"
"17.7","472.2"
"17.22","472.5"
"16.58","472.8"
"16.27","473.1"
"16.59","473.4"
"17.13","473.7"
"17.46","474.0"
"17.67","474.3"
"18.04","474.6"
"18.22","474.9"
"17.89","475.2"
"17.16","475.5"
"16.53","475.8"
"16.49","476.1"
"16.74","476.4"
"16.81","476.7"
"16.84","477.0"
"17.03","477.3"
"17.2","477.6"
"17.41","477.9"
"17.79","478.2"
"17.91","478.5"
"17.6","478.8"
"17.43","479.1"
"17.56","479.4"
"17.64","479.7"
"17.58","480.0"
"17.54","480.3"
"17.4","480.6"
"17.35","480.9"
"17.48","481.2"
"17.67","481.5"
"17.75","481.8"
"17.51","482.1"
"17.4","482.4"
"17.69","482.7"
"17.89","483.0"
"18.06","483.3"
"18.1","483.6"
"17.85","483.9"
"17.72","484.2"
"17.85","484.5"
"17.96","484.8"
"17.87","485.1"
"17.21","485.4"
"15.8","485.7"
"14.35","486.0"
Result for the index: 0.07 nm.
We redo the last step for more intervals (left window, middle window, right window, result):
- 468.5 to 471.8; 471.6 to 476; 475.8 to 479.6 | -0.062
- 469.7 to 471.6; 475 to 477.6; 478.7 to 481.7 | 0.026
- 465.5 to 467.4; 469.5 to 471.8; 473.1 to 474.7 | 0.050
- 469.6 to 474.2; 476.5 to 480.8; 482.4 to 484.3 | 0.014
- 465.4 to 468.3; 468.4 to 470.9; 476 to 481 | 0.024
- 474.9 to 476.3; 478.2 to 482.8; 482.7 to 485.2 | 0.003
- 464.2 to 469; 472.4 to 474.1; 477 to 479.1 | 0.040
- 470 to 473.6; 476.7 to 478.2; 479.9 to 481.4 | 0.007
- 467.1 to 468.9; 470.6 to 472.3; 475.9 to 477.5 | -0.026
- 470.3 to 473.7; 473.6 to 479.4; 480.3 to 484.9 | -0.041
